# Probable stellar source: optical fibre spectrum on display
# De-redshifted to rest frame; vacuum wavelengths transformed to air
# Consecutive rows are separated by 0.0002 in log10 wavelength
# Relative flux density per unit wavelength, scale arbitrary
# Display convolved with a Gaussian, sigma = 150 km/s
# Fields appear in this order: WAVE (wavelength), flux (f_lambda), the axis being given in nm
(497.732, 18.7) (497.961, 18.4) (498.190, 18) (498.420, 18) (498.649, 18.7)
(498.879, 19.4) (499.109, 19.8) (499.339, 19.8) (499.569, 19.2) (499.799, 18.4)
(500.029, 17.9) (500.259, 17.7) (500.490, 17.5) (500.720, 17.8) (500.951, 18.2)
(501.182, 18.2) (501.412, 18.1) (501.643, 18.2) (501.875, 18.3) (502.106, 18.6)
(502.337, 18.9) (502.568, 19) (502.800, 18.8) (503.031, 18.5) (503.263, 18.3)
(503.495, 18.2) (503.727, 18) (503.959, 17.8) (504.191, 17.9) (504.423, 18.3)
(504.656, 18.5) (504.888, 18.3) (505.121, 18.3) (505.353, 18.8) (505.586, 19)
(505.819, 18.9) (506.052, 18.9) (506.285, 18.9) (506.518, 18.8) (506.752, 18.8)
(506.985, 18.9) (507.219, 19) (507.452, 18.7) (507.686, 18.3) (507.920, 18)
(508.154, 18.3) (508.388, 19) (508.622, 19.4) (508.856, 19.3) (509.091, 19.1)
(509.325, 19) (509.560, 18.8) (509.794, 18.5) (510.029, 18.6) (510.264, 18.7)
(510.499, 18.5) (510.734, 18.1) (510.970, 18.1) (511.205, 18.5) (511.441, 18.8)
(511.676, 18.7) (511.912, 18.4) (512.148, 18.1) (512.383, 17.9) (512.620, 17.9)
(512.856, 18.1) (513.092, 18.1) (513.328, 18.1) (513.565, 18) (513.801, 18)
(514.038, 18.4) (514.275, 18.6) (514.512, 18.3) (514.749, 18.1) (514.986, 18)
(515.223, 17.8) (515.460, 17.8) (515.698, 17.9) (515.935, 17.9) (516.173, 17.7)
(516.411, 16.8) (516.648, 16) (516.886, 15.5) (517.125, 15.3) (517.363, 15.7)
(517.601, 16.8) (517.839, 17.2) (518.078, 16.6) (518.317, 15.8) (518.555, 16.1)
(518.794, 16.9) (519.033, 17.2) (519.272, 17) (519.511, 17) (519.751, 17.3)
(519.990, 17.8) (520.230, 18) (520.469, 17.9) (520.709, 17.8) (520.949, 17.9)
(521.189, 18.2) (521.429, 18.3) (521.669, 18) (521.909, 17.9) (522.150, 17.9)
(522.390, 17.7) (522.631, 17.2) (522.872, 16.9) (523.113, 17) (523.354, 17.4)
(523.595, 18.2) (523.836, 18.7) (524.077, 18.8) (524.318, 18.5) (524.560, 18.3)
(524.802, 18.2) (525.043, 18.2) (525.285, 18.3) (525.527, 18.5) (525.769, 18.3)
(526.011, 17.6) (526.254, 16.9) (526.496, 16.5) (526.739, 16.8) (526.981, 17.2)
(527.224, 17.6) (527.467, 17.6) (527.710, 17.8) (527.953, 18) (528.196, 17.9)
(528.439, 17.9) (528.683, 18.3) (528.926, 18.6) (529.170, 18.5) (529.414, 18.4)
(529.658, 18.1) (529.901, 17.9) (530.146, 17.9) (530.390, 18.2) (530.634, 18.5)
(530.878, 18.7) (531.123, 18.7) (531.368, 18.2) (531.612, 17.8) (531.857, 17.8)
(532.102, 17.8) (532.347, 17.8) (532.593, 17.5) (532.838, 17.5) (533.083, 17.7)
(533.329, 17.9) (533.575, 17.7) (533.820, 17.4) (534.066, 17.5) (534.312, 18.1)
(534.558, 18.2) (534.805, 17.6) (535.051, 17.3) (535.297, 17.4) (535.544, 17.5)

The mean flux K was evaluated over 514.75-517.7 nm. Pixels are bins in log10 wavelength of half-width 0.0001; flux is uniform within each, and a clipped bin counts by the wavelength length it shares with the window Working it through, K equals 17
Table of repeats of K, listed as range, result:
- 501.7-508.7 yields 18.6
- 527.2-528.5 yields 17.8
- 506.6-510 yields 18.8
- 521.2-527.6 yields 17.8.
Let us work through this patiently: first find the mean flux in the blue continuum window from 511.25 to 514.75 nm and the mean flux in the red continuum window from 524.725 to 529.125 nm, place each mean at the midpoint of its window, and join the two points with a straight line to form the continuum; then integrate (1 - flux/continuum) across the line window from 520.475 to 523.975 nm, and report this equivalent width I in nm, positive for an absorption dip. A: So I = 0.03 nm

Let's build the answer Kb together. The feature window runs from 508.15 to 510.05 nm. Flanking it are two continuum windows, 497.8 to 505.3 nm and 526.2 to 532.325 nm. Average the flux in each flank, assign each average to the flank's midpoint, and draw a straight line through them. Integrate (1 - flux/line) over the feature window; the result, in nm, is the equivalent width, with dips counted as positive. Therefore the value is -0.07 nm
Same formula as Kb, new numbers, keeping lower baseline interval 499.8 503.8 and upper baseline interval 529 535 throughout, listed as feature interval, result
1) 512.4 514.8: -0.001 nm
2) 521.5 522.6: 0.014 nm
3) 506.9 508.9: -0.060 nm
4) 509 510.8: -0.049 nm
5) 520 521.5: 0.007 nm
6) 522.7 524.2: 0.020 nm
